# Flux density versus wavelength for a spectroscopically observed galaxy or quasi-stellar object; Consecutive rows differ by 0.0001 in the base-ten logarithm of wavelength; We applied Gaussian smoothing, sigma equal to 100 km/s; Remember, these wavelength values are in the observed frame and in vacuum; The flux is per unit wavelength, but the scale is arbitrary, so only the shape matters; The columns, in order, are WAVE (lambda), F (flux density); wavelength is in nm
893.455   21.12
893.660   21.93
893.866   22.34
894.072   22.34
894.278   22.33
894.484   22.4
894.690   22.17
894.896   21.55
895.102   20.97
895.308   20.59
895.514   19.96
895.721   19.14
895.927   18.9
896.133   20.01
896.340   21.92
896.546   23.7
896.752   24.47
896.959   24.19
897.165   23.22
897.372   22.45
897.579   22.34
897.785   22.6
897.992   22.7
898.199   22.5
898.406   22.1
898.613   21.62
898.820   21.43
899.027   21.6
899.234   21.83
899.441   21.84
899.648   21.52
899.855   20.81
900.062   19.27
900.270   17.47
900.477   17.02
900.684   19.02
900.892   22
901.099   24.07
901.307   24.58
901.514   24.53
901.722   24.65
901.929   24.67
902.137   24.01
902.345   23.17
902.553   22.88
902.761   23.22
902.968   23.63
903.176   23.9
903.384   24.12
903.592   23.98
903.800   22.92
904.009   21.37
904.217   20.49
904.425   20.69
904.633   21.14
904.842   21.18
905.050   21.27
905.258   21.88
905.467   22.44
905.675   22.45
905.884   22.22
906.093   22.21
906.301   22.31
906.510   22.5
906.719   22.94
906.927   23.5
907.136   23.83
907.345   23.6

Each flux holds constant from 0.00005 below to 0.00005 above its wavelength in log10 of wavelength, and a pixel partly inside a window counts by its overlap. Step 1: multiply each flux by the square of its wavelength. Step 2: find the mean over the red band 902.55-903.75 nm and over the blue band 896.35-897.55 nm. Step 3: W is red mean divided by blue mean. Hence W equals 1.0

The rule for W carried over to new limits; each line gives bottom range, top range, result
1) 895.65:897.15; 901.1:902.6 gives 1.11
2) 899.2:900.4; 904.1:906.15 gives 1.08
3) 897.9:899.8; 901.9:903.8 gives 1.09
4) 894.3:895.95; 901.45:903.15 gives 1.16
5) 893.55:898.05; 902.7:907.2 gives 1.05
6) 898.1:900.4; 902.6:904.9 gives 1.08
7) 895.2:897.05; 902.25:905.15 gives 1.06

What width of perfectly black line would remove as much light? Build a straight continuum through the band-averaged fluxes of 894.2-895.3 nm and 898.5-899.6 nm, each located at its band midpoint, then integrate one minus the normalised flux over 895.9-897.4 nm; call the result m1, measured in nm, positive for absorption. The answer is -0.06 nm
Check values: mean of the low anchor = 21.8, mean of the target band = 22.5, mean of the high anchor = 21.7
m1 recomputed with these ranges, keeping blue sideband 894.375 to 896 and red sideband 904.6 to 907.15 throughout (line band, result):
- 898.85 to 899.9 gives -0.01 nm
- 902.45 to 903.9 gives -0.11 nm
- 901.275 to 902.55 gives -0.14 nm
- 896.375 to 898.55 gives -0.20 nm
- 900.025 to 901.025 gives 0.11 nm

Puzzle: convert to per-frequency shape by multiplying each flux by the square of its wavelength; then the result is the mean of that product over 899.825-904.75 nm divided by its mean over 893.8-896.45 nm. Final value 1.1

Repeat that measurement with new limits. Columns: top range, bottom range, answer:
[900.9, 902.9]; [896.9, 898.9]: 1.07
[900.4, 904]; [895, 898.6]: 1.07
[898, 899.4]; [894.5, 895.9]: 1.06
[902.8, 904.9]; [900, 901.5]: 1.09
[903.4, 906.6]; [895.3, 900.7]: 1.05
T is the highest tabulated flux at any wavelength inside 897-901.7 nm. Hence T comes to 24.58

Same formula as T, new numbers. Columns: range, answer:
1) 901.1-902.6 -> 24.67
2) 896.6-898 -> 24.47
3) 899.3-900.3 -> 21.84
